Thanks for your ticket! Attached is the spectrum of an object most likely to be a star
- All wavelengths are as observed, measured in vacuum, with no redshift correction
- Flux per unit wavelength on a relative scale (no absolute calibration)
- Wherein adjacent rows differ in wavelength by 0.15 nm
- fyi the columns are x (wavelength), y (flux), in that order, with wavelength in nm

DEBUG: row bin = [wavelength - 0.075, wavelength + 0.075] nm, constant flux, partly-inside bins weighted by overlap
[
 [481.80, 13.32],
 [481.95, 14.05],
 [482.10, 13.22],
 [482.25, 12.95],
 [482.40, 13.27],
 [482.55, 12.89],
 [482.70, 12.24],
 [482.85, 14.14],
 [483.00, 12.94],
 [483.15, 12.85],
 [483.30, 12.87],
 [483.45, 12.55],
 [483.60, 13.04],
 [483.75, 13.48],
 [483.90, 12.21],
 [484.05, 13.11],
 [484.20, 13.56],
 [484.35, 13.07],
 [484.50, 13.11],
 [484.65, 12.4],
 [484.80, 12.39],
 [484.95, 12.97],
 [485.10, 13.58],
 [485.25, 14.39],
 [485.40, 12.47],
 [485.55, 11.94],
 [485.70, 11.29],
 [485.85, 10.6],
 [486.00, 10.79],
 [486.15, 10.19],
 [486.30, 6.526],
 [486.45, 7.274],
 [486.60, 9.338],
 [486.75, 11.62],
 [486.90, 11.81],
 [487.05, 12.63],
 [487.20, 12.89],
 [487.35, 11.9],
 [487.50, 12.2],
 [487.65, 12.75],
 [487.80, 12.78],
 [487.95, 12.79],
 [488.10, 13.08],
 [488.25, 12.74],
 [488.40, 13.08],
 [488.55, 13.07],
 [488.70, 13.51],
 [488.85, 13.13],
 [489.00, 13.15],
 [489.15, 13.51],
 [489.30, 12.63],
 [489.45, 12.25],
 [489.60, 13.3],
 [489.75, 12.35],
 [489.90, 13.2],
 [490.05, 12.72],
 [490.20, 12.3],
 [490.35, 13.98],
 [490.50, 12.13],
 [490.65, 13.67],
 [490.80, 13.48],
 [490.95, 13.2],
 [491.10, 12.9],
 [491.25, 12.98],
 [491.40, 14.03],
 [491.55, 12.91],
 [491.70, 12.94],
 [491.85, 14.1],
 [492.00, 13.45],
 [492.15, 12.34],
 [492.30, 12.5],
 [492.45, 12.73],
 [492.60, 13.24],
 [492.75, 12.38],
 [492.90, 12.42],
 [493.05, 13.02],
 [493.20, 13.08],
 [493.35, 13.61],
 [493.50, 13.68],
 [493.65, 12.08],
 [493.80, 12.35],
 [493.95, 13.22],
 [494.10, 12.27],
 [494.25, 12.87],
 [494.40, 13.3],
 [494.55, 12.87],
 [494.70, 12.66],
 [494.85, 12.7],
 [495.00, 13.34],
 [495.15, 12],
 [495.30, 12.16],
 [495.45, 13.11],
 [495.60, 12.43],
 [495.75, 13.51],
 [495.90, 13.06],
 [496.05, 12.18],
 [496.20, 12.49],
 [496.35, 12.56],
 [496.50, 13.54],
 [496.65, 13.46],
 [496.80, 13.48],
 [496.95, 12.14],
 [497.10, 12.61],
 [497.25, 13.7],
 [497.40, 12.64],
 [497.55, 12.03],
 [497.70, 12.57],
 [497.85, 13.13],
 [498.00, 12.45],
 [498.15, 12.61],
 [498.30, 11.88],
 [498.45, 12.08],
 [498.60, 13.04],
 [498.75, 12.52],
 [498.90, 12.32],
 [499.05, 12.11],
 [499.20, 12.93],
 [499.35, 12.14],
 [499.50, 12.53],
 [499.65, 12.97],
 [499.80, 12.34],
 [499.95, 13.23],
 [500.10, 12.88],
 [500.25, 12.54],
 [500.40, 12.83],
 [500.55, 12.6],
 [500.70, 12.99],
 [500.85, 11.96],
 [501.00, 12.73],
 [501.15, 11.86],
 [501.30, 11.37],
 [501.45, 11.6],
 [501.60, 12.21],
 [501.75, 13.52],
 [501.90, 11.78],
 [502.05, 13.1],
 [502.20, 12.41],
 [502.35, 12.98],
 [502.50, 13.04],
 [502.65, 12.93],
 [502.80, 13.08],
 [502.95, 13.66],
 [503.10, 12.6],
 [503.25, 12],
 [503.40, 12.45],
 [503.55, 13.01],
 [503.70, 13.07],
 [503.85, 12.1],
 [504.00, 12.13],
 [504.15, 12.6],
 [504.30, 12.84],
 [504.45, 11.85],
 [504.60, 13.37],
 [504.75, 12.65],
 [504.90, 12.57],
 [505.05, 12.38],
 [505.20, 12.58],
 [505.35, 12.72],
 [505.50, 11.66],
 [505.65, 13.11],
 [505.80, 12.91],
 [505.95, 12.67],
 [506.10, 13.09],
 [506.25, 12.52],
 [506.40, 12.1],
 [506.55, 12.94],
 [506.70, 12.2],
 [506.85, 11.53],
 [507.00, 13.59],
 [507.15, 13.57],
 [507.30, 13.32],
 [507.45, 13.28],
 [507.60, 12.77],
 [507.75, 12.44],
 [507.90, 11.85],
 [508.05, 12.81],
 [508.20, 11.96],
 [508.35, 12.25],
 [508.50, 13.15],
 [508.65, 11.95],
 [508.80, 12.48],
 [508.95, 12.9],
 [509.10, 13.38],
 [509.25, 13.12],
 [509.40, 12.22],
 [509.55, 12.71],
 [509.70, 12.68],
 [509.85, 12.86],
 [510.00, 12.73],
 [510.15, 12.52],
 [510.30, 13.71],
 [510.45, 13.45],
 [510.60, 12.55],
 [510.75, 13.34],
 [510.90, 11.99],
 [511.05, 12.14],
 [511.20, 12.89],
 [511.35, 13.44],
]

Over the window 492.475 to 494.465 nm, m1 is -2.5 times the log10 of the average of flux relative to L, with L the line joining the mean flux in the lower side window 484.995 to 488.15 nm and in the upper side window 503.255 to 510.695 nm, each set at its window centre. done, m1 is -0.08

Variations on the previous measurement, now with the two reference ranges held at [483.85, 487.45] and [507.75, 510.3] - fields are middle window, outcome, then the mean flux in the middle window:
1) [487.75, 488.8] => -0.102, 13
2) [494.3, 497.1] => -0.061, 12.8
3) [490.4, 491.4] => -0.104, 13.2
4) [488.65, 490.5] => -0.093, 13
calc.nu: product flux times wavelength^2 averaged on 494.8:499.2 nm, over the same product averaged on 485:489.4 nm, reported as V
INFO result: 1.10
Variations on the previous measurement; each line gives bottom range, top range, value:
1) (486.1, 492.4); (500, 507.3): 1.07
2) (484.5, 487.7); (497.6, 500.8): 1.15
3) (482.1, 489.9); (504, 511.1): 1.12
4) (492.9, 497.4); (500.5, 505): 1.01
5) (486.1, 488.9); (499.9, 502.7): 1.13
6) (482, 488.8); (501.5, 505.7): 1.10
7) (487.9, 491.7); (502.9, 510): 1.04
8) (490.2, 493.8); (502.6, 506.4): 1.02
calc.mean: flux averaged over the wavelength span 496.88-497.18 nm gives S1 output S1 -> 12.4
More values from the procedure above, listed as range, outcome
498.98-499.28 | 12.5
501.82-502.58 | 12.7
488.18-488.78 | 13.1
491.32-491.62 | 13.5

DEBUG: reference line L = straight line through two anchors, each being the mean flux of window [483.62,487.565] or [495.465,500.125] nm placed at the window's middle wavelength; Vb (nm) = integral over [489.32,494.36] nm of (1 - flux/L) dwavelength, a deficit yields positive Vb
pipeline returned -0.28 nm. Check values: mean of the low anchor 11.9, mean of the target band 13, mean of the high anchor 12.7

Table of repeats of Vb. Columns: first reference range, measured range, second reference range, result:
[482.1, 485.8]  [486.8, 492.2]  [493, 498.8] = -0.04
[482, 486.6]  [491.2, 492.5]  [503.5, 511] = -0.08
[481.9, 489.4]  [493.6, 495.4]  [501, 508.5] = -0.02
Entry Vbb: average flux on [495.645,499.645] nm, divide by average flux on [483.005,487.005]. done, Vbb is 1.06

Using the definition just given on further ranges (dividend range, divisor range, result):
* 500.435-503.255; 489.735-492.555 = 0.96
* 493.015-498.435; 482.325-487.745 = 1.05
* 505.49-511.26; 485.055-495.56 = 1.01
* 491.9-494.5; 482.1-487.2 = 1.06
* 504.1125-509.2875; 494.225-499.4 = 1.00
